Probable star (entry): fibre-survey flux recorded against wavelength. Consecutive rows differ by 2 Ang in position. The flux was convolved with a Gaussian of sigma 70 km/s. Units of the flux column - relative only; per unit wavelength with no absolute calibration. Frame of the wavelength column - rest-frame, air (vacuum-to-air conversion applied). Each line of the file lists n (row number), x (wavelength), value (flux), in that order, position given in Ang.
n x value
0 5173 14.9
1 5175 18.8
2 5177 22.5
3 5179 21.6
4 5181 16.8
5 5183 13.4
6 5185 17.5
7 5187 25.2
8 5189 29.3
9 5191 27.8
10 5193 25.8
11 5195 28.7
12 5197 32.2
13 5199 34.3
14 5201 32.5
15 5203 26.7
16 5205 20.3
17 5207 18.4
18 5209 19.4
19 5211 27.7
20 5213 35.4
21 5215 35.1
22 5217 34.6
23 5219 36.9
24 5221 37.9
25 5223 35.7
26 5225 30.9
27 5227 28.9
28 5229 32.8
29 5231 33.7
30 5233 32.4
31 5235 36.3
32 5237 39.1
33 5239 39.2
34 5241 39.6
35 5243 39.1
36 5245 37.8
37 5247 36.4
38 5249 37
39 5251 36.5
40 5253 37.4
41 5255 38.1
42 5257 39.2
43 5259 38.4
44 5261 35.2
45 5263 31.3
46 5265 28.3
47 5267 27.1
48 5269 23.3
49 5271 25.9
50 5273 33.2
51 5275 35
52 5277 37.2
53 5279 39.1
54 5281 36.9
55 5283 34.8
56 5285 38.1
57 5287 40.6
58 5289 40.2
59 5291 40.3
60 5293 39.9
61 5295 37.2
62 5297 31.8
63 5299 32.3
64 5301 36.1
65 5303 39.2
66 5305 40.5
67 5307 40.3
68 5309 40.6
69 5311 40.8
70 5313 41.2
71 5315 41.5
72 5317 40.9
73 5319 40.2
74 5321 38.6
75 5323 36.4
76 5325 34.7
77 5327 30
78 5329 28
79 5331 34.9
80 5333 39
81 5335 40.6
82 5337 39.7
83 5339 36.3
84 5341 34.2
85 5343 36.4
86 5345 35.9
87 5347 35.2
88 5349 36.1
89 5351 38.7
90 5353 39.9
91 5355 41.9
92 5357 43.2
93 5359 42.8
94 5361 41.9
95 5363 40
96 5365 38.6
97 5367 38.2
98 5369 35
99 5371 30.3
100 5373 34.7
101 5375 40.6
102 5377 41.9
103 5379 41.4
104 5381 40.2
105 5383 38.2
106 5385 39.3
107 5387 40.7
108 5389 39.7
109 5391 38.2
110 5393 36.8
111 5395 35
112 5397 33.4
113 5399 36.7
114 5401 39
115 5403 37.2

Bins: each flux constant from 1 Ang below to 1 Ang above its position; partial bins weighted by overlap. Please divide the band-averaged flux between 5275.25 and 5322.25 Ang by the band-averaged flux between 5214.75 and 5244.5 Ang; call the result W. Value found 1.09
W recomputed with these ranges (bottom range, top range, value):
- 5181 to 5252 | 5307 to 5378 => 1.22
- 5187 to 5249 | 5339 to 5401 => 1.19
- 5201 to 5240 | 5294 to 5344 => 1.18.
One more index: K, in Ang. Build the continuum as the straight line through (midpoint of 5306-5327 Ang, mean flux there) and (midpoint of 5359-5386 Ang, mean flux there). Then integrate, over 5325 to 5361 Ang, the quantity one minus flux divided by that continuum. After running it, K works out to 1.46 Ang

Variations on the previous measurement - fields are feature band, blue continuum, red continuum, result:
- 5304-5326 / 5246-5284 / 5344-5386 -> -1.9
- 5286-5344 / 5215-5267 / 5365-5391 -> -1.0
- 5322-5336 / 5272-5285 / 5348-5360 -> 1.5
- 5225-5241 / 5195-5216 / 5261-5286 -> -2.5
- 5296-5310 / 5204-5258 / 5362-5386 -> -0.5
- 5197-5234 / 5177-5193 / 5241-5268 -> -3.7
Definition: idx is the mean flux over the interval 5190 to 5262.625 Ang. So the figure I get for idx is 33.2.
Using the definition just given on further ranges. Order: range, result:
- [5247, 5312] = 36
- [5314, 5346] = 36.7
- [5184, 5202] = 28.1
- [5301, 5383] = 38.2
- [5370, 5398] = 37.9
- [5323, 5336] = 34.7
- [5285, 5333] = 37.7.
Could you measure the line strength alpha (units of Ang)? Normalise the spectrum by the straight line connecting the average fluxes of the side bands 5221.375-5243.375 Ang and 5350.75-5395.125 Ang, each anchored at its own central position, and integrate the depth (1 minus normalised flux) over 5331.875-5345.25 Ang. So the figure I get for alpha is 0.2 Ang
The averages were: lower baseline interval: 35.2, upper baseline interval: 39.1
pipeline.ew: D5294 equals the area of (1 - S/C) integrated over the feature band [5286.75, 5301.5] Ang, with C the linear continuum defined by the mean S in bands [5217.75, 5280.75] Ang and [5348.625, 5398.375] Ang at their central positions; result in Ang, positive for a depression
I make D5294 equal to -0.4 Ang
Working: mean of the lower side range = 34.8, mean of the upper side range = 38.7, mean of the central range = 37.2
